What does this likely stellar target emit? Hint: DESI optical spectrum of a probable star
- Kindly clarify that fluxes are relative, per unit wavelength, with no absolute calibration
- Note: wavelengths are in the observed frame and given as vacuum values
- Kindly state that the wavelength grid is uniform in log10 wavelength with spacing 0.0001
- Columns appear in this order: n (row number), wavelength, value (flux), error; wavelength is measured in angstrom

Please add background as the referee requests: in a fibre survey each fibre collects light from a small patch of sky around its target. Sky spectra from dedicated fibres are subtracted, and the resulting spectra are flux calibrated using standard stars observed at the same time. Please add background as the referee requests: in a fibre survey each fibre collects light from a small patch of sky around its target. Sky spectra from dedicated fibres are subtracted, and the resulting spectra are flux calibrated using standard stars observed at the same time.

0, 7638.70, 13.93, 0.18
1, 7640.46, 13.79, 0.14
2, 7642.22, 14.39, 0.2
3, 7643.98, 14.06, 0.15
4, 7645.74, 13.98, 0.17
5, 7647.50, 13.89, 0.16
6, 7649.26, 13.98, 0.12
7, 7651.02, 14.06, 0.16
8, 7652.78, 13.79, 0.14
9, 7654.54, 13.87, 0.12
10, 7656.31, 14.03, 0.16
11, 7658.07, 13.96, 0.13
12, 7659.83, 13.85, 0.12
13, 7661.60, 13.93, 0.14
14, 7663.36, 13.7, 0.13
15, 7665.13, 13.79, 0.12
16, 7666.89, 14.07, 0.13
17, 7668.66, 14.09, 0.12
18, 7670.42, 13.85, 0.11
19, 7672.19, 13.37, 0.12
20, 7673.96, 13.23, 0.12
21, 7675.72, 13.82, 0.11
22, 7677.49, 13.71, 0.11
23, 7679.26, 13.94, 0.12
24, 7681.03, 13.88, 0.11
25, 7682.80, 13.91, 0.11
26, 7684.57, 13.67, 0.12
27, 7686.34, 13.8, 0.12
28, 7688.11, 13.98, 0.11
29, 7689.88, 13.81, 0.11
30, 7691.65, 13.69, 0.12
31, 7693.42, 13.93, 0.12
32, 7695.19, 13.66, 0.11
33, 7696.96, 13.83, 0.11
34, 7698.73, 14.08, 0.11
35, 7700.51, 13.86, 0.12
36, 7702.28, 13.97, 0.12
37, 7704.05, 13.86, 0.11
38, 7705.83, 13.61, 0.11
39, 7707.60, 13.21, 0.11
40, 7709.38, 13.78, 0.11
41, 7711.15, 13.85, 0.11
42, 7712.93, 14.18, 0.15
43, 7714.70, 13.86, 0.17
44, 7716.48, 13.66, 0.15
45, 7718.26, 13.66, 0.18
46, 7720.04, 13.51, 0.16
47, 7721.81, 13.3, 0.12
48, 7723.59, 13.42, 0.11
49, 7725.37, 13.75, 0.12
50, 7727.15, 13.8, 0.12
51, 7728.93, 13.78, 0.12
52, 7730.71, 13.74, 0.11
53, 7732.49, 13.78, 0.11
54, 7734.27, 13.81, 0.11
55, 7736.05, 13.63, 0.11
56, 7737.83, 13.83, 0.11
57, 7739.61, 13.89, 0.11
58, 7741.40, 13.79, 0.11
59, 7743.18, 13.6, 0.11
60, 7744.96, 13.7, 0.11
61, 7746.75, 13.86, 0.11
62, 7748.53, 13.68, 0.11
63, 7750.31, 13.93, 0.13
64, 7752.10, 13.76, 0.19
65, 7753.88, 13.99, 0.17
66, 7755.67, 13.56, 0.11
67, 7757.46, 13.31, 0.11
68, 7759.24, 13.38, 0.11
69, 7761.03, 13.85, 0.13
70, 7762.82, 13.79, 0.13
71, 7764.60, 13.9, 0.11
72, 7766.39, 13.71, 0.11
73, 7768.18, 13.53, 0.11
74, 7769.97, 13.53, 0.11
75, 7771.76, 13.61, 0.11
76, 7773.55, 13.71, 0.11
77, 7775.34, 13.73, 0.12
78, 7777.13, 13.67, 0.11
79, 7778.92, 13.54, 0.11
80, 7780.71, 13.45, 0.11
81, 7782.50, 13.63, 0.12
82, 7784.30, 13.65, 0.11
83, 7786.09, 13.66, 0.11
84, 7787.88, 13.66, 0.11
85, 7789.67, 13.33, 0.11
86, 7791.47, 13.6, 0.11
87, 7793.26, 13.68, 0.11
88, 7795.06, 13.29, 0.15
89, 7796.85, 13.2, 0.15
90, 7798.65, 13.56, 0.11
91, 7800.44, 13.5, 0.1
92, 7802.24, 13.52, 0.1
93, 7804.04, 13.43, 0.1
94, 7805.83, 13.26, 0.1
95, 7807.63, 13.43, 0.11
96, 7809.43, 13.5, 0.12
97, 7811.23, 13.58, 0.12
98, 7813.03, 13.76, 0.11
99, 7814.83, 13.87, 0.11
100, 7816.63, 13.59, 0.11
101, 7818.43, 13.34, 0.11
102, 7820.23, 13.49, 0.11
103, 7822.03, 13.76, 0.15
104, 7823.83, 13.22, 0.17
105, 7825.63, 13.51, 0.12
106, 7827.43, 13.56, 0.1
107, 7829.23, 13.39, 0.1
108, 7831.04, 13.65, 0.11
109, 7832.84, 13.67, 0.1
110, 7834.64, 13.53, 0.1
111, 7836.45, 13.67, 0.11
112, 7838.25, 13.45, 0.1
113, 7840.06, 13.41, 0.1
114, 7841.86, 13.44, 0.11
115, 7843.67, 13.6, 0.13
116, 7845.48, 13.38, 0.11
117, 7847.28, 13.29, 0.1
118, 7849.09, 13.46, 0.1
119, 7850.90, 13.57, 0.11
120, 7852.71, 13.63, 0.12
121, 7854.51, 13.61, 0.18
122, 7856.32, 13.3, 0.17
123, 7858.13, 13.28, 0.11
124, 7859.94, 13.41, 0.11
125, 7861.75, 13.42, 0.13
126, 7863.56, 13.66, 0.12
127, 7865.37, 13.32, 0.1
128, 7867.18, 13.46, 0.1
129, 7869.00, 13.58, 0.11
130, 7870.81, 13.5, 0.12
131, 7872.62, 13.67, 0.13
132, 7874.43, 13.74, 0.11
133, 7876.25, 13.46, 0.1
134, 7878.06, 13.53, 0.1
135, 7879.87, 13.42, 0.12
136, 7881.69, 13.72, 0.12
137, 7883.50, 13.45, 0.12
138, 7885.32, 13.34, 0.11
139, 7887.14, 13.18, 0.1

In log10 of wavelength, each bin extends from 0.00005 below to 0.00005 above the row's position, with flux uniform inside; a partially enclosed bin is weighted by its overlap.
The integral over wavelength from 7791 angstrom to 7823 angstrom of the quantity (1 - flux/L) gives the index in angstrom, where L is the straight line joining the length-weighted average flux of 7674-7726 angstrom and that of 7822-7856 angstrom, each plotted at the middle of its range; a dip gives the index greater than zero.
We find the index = 0.11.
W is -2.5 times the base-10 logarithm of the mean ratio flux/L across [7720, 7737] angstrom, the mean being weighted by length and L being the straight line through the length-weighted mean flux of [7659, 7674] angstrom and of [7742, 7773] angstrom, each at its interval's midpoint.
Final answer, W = 0.004 mag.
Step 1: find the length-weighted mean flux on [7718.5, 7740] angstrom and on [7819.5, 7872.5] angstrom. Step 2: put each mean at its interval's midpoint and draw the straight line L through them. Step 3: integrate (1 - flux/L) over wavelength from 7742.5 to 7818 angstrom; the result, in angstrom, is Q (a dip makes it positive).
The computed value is 0.0 angstrom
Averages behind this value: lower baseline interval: 13.7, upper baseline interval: 13.5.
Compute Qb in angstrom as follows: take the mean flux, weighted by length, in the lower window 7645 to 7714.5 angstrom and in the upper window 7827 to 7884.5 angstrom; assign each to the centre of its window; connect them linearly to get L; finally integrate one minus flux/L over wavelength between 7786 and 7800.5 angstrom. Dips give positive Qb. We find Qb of 0.1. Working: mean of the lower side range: 13.8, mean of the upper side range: 13.5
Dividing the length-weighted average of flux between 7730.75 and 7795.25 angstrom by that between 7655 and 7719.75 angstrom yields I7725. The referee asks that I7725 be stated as 0.99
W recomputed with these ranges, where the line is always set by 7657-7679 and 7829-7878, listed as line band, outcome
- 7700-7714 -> -0.005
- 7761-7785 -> -0.002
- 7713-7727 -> 0.005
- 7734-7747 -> -0.006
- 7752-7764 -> -0.001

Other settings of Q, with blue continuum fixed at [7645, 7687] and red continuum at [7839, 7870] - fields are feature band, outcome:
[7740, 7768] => -0.12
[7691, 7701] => -0.05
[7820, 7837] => -0.04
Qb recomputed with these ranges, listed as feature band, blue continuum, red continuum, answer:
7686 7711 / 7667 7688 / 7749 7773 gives -0.1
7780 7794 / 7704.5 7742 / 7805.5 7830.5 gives 0.0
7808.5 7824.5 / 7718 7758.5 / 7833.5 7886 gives 0.0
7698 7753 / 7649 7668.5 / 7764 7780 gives 0.1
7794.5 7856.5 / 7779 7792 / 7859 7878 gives 0.2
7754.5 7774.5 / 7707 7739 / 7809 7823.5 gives 0.0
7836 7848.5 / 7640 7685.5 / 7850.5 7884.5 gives 0.1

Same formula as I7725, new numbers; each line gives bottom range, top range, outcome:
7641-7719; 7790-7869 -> 0.97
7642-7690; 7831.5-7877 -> 0.97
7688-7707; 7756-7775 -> 0.99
